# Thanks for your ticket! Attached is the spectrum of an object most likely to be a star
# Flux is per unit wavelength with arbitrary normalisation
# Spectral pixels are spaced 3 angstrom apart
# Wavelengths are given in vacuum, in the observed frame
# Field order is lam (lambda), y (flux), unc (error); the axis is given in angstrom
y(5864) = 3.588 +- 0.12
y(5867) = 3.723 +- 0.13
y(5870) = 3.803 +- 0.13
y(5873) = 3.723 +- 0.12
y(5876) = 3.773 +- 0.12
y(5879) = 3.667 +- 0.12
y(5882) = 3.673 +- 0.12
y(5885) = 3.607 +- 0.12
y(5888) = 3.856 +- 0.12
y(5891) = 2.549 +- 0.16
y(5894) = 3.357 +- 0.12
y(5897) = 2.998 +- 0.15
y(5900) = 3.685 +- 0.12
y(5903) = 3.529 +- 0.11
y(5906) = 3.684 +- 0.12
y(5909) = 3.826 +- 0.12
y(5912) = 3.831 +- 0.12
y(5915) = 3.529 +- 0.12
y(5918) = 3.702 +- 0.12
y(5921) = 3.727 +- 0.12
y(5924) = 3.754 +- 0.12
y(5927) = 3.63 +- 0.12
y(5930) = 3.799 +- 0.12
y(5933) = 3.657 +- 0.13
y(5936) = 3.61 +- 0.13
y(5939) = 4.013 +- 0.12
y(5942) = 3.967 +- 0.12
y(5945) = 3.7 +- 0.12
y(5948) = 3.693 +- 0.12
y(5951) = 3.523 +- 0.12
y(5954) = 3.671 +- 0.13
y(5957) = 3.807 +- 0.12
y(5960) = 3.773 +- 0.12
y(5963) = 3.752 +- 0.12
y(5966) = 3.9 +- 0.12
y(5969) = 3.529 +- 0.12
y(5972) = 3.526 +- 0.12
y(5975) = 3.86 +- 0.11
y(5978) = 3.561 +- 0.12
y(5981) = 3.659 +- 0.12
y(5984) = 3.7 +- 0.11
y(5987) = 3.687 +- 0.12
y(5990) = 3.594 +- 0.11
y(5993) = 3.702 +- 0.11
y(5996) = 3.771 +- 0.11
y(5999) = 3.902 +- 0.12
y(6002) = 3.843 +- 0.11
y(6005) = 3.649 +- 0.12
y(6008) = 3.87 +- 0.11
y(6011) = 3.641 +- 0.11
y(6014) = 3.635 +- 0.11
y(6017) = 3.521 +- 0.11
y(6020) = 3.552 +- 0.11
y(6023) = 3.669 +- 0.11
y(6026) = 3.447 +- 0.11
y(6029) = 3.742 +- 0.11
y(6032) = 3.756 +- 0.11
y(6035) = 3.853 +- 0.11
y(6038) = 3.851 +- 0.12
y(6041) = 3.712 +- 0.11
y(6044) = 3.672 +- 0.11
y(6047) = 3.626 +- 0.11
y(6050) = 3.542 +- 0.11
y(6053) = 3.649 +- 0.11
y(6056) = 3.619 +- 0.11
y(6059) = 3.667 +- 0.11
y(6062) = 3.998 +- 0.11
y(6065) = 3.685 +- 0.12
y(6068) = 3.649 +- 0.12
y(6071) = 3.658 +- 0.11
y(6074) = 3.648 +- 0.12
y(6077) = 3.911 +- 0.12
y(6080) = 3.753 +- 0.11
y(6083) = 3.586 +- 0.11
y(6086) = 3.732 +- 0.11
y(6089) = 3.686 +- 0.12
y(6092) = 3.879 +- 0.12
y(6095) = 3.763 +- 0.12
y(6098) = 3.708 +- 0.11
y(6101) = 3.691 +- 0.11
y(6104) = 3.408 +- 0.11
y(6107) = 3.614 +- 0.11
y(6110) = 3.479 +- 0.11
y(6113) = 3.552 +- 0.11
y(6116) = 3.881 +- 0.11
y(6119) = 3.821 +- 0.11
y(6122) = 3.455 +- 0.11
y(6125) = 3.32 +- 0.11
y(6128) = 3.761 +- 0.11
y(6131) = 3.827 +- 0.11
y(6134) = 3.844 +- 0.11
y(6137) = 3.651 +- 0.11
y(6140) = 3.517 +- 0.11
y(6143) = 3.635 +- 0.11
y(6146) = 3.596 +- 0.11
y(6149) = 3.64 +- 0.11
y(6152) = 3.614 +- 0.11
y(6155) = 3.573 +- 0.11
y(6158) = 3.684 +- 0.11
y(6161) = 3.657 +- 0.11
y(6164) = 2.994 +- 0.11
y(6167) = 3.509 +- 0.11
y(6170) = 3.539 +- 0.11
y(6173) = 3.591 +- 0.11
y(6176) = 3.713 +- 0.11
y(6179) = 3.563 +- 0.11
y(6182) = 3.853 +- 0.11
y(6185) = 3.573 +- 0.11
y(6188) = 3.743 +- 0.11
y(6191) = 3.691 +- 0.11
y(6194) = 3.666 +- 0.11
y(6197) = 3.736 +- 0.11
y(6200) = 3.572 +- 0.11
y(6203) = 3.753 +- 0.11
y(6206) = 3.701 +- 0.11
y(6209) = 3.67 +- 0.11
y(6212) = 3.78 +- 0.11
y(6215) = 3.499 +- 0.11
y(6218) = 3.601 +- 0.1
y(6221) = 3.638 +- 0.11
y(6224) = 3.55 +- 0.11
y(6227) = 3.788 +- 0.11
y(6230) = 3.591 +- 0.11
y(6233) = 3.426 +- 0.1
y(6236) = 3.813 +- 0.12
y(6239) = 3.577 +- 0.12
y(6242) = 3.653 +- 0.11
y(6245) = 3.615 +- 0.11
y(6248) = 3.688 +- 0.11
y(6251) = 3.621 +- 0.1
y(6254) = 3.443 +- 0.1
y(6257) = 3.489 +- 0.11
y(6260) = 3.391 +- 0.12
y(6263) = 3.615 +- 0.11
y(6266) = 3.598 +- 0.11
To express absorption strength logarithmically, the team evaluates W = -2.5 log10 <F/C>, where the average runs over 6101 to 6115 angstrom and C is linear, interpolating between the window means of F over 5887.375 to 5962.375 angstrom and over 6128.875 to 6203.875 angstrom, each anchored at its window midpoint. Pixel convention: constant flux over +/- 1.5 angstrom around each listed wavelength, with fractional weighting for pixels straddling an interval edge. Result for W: 0.03 mag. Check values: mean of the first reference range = 3.63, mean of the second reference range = 3.63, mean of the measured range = 3.55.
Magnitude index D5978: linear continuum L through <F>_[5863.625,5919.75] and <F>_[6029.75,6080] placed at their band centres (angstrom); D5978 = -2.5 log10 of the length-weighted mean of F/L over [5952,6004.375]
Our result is -0.018 mag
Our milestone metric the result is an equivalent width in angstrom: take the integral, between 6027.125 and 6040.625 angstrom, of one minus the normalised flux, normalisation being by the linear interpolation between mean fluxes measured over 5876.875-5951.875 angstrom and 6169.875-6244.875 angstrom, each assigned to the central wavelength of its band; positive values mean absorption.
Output -0.5 angstrom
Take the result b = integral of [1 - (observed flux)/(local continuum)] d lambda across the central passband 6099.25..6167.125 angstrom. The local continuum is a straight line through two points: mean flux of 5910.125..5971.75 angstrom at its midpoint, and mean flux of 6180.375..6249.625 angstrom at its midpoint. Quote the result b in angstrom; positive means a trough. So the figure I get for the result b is 1.5 angstrom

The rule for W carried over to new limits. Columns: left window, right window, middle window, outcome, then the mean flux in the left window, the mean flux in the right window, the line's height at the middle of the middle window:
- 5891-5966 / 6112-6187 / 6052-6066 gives -0.03 mag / 3.66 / 3.62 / 3.63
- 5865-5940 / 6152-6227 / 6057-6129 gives -0.02 mag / 3.63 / 3.62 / 3.62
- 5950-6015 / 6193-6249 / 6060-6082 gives -0.02 mag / 3.71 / 3.65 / 3.69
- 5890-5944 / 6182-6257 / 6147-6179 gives 0.03 mag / 3.61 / 3.64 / 3.64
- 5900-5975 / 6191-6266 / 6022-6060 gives 0.00 mag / 3.72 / 3.62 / 3.68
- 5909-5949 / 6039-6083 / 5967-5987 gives 0.02 mag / 3.74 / 3.7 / 3.73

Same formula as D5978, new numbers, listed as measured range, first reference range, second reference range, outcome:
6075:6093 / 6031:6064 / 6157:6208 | -0.017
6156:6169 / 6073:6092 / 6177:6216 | 0.069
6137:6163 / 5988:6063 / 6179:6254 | 0.019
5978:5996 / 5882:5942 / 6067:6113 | -0.010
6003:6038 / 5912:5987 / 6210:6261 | 0.002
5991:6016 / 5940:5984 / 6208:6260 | -0.014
